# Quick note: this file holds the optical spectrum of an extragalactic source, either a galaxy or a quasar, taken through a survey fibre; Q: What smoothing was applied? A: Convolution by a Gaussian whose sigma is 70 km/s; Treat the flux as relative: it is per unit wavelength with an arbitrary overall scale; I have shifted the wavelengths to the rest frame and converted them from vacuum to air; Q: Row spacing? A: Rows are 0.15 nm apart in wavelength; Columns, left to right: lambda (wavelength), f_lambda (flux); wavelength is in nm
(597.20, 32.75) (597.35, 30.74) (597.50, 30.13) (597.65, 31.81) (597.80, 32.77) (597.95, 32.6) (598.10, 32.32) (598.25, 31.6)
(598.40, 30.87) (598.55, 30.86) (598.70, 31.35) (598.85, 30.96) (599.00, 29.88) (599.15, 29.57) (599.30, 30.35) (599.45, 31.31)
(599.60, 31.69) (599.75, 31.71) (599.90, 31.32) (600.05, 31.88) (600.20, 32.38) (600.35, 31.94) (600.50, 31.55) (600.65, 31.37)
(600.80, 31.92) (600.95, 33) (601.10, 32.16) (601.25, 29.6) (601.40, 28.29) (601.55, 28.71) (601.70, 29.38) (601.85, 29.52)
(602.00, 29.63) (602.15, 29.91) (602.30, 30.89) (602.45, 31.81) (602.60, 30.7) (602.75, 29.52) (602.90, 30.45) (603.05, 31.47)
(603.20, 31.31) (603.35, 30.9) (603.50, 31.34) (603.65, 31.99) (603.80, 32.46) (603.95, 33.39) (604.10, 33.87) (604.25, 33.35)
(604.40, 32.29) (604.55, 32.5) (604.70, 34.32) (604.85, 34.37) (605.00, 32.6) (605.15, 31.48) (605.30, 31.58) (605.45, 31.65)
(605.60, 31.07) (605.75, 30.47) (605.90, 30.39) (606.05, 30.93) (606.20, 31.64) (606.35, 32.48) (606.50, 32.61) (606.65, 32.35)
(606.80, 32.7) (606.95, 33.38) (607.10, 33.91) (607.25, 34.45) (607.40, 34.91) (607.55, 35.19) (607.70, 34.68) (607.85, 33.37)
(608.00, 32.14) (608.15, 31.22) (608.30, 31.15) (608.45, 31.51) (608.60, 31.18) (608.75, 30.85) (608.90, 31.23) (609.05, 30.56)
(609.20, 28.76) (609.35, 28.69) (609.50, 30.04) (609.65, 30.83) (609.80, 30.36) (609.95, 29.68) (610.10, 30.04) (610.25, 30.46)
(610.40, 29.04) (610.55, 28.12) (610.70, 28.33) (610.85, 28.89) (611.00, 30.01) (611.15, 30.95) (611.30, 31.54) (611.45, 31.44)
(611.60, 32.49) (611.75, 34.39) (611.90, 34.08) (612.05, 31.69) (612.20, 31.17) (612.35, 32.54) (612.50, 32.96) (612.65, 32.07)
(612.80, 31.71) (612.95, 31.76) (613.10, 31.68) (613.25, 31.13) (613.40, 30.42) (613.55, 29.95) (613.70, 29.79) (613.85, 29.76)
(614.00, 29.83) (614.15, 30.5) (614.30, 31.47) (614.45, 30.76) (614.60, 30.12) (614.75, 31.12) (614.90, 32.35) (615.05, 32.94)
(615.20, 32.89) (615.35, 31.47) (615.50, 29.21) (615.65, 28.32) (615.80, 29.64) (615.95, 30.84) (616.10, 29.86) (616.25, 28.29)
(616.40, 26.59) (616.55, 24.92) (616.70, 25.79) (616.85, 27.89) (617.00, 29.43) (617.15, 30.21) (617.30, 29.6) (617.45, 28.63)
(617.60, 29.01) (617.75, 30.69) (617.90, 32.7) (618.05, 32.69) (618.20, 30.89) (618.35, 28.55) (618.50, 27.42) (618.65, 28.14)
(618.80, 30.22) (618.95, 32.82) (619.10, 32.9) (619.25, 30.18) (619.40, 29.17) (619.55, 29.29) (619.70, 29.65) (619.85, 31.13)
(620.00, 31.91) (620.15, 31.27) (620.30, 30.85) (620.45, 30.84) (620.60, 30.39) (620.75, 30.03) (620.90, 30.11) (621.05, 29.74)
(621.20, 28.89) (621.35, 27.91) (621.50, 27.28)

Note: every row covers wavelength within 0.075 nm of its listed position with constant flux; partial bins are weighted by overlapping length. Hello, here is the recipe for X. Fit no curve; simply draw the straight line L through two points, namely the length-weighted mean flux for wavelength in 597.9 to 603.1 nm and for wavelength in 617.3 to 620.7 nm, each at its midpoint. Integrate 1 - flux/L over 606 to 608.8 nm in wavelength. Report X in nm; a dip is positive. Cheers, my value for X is -0.180 nm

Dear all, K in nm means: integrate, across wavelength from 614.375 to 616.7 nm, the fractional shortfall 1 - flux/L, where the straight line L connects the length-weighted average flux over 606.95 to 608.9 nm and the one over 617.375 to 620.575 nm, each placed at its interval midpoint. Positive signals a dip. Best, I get 0.10 nm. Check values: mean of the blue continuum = 32.8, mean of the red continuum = 30.4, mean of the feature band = 29.8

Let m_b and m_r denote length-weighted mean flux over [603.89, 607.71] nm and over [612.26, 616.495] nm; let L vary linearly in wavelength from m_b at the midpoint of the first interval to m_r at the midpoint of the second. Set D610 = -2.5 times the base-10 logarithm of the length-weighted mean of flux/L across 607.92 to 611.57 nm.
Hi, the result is 0.05 mag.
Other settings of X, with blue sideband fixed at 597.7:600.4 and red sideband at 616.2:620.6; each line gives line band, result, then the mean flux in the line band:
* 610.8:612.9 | -0.110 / 31.9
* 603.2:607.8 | -0.265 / 32.6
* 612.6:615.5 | -0.094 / 31.1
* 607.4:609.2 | -0.086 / 32.1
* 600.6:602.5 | 0.045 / 30.4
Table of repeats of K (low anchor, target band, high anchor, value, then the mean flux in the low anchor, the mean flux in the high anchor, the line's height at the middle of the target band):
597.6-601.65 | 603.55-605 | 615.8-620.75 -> -0.11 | 31.2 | 29.8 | 30.9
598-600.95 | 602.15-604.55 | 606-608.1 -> 0.05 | 31.4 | 33.2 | 32.3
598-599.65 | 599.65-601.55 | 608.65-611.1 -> -0.03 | 31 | 29.8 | 30.8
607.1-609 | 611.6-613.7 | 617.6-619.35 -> -0.01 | 32.7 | 30.6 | 31.7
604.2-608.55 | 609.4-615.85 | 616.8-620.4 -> 0.10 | 32.6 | 30.2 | 31.4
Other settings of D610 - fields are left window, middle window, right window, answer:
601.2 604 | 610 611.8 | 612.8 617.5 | -0.01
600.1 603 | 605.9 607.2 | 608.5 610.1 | -0.07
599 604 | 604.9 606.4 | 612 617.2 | -0.02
